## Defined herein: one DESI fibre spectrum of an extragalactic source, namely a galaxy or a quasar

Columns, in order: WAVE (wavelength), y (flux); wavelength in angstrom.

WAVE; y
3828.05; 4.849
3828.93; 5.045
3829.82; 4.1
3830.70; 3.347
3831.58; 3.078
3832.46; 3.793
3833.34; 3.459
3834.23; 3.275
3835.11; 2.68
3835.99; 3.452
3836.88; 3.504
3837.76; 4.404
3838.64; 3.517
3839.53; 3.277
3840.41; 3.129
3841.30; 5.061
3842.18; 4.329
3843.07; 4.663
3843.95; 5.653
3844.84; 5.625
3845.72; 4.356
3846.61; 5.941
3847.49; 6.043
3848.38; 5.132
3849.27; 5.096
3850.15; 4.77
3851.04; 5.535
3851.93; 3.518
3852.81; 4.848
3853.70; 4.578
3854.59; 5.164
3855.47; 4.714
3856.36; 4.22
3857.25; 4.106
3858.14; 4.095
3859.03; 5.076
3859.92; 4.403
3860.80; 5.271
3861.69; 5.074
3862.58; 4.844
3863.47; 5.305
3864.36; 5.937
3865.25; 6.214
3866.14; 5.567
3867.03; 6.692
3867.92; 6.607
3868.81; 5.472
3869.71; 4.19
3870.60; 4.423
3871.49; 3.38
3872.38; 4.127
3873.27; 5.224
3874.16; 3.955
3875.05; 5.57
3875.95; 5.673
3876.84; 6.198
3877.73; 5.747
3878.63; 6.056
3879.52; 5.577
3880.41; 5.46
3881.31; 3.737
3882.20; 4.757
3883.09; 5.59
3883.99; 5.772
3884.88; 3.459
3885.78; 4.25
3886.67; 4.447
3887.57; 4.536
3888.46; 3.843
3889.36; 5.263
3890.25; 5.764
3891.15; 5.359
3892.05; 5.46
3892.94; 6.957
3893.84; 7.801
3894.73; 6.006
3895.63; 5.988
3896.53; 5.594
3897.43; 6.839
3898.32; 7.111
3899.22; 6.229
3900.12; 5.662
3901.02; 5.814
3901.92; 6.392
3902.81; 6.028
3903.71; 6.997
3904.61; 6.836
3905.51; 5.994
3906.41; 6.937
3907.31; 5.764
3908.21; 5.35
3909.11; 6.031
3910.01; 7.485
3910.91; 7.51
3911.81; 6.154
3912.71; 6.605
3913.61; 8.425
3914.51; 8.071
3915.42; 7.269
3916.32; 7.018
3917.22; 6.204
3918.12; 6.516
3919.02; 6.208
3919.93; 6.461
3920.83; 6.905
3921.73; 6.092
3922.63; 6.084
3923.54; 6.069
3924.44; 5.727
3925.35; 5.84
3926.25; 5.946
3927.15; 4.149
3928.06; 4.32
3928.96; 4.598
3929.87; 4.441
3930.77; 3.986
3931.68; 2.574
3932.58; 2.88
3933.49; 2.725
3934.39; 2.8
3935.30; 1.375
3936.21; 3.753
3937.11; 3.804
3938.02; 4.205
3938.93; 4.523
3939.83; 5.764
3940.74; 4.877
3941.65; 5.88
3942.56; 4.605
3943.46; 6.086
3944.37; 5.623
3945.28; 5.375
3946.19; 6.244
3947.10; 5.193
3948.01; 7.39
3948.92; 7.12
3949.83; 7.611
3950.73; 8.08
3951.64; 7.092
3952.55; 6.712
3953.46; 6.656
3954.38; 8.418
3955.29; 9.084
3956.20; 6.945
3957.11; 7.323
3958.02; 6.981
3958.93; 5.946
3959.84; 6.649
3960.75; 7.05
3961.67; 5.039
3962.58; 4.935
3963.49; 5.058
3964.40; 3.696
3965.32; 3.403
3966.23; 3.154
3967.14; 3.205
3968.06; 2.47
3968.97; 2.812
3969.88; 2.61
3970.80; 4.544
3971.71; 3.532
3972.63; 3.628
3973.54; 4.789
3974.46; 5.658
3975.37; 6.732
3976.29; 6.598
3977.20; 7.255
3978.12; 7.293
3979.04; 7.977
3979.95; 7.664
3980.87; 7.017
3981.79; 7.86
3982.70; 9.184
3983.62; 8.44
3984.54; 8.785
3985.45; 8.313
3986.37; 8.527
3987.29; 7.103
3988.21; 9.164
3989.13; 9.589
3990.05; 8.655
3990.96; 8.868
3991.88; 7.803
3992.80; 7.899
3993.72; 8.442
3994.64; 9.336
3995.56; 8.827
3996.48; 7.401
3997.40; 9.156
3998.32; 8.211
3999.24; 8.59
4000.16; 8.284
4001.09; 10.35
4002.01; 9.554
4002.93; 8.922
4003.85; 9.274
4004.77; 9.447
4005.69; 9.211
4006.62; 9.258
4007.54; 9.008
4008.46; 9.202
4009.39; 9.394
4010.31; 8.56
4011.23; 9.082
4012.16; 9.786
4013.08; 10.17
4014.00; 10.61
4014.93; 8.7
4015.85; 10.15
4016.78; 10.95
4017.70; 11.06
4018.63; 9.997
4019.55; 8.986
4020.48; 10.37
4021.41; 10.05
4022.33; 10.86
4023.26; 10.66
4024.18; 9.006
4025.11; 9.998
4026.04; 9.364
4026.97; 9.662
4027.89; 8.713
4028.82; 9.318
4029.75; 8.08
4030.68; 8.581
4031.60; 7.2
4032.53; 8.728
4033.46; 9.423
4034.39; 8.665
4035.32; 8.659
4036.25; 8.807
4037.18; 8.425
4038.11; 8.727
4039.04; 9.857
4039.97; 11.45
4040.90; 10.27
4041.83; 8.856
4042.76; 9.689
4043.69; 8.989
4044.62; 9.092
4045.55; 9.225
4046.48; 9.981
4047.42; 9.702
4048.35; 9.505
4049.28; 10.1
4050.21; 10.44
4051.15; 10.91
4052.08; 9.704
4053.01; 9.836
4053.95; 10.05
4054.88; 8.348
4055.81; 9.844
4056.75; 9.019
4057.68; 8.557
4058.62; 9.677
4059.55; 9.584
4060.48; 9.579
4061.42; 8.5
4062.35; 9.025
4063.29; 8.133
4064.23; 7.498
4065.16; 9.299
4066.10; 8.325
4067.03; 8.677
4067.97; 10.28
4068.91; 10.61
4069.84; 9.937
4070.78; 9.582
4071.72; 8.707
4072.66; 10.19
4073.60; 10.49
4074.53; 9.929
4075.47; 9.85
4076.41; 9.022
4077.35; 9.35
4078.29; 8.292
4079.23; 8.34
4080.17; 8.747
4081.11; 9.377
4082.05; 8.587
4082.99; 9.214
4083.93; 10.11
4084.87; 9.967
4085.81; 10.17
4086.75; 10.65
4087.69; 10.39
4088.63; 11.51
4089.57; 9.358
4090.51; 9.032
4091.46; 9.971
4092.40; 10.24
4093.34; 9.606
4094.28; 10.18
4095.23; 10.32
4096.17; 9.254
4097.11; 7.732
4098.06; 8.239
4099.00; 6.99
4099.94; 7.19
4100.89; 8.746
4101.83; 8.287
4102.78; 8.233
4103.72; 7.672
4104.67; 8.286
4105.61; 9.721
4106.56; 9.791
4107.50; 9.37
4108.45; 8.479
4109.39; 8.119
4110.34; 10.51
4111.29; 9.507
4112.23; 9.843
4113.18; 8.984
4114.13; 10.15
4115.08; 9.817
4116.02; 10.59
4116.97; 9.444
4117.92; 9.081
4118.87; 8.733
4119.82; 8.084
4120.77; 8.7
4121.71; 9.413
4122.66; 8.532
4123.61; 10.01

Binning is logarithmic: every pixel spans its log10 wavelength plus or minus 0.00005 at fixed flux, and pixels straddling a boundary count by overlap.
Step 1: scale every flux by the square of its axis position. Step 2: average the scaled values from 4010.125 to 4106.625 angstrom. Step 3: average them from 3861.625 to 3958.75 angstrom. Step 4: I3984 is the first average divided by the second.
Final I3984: 1.8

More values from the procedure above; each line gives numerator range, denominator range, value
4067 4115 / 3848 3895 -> 2.04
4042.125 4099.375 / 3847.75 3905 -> 1.95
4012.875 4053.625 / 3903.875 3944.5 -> 1.85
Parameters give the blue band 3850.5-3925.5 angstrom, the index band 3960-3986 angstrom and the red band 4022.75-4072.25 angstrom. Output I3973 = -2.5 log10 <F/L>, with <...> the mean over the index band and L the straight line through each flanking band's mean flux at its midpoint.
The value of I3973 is 0.32 mag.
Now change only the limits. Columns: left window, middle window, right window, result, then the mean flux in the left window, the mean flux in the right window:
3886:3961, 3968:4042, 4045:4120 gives -0.105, 5.9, 9.33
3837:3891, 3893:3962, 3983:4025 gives 0.139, 4.92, 9.21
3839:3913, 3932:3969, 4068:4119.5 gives 0.251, 5.37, 9.35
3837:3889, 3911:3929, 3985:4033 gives 0.041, 4.89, 9.16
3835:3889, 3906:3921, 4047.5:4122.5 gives -0.153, 4.83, 9.31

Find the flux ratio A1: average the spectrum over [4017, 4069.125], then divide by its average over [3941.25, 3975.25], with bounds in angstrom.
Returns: 1.68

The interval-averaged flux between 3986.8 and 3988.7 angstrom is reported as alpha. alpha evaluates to 8.14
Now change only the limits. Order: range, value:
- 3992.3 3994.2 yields 8.17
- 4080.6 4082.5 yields 8.98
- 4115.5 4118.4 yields 9.71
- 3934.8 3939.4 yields 3.54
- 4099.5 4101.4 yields 7.98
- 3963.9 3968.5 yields 3.2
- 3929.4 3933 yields 3.48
